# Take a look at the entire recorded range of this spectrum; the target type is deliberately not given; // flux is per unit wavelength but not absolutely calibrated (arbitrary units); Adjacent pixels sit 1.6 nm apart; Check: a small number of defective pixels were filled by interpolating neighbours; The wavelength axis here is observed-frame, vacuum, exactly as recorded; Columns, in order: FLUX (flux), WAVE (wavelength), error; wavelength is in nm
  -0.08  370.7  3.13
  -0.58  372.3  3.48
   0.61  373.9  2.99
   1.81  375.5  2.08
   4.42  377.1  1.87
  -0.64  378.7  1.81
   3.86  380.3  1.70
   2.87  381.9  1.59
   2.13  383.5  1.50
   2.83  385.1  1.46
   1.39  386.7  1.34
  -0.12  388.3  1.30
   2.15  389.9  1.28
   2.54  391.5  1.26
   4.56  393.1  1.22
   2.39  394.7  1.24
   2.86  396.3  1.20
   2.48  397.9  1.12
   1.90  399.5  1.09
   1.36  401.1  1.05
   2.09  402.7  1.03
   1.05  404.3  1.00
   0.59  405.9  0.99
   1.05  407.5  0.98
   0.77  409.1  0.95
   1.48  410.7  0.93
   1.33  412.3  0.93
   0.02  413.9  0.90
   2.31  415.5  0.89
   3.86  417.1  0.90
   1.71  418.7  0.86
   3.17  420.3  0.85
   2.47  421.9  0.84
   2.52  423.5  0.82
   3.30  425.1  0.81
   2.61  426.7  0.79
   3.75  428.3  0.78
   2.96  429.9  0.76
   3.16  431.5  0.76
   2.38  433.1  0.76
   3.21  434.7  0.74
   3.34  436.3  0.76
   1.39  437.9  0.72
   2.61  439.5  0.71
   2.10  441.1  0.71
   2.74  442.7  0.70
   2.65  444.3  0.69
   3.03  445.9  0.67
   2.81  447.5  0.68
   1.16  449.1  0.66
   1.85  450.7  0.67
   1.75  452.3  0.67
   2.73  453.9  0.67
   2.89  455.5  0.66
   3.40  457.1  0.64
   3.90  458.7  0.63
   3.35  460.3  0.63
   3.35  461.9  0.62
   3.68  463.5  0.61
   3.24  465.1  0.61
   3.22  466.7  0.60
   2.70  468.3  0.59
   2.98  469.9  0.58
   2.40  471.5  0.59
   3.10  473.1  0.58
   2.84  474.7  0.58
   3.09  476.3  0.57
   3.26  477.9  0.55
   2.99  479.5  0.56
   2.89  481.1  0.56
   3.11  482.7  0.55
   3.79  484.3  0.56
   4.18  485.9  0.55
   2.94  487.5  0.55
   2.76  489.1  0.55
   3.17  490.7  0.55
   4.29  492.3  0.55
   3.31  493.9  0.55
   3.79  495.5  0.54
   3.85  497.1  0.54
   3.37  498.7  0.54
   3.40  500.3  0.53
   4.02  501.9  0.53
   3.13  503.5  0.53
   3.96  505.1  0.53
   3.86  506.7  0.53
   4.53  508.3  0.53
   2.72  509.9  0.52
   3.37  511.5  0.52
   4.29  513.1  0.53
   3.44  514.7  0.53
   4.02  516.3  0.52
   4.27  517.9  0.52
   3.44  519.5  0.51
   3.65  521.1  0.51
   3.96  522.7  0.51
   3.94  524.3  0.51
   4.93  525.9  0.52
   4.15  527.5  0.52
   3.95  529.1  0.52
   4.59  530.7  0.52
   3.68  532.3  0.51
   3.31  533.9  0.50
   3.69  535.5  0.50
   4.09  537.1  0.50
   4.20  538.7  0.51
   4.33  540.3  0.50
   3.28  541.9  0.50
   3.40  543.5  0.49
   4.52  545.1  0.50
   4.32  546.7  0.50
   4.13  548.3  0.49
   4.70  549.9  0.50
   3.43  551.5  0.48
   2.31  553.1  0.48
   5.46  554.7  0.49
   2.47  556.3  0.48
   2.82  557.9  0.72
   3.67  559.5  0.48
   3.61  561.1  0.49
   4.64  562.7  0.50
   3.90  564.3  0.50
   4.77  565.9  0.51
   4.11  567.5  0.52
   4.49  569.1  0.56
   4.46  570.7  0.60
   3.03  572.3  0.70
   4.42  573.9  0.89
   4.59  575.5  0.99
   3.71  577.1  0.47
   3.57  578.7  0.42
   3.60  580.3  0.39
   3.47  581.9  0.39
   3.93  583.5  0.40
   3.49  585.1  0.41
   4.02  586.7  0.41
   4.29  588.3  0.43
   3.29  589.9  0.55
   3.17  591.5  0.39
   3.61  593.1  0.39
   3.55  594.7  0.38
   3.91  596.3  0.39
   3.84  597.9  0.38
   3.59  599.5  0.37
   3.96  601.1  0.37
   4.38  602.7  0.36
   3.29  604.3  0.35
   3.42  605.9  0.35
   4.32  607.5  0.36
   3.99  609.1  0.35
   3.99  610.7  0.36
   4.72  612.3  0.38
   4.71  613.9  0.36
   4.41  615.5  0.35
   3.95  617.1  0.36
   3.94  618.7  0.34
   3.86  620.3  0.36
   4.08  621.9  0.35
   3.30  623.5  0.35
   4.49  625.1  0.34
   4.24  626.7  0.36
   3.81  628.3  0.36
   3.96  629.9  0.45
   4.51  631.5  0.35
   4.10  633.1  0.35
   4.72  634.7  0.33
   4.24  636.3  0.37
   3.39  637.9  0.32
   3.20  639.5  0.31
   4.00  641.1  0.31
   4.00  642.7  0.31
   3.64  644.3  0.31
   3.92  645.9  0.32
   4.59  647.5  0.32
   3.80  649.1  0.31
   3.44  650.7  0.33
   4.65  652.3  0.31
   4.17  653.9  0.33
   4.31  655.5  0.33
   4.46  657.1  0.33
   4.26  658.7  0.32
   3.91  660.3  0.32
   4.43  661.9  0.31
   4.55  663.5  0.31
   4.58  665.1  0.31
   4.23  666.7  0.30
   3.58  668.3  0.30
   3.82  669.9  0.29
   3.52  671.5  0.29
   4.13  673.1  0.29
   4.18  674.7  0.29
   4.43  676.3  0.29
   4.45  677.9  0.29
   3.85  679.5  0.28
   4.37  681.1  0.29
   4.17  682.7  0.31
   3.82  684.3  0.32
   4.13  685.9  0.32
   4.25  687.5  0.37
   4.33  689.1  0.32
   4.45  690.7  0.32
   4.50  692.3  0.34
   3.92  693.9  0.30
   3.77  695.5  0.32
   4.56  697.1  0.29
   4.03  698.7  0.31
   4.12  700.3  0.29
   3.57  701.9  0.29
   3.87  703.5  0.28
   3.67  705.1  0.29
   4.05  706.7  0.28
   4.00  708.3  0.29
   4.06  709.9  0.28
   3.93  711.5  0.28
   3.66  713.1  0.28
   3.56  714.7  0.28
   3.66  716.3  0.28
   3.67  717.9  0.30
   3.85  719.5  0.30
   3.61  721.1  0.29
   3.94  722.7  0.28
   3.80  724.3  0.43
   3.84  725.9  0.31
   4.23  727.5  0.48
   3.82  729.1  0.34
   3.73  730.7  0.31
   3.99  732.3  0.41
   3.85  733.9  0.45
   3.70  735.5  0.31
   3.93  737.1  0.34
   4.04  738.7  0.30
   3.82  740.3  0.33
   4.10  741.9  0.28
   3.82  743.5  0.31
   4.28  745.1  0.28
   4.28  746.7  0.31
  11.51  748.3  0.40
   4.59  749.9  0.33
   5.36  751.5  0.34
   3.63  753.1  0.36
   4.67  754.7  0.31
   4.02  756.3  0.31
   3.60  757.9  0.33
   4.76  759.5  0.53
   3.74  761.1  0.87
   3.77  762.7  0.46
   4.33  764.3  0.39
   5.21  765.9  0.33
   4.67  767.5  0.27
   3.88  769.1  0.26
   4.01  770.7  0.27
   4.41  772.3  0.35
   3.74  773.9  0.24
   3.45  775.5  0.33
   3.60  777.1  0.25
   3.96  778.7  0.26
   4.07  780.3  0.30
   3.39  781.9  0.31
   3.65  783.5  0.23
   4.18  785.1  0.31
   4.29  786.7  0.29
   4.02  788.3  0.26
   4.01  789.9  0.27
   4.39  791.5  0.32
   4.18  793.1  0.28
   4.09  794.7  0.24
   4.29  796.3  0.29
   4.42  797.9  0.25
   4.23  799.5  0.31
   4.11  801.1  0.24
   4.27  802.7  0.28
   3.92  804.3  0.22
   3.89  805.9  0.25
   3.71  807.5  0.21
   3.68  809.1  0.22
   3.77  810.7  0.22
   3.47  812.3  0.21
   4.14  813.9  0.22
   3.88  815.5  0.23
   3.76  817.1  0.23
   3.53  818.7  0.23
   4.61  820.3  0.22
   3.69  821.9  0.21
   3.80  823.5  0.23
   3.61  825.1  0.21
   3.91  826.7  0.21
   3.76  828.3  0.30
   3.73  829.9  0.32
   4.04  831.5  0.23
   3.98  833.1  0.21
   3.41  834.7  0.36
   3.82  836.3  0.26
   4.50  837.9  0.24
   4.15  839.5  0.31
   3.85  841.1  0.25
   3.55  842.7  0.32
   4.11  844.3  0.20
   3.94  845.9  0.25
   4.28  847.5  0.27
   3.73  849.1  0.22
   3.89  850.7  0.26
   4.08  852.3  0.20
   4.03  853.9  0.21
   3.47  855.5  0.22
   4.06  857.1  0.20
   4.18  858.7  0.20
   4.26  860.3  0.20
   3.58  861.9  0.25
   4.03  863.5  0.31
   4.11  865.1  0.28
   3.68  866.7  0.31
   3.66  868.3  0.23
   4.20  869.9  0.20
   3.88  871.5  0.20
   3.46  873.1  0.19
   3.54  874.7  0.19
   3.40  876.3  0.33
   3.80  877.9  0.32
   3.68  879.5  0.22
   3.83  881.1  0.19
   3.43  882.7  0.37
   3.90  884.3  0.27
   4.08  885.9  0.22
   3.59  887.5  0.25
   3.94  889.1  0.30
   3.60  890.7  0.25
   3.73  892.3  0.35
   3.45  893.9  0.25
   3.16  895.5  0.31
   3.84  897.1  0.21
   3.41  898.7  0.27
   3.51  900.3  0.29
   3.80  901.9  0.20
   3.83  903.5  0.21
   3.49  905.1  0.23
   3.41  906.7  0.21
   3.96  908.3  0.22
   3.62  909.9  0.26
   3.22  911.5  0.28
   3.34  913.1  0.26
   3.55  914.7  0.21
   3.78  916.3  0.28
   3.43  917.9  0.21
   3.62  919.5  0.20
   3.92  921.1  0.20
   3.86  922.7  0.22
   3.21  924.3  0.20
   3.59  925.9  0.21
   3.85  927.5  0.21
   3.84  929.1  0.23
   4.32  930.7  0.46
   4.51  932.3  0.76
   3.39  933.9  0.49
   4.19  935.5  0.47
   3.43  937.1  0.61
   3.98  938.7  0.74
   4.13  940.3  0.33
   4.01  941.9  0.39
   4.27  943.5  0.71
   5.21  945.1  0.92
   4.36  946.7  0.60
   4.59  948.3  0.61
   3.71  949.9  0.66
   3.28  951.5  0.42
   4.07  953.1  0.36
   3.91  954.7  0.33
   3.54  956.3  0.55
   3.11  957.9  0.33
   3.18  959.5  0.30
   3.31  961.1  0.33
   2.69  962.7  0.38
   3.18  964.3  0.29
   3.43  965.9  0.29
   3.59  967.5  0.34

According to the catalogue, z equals 0.14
